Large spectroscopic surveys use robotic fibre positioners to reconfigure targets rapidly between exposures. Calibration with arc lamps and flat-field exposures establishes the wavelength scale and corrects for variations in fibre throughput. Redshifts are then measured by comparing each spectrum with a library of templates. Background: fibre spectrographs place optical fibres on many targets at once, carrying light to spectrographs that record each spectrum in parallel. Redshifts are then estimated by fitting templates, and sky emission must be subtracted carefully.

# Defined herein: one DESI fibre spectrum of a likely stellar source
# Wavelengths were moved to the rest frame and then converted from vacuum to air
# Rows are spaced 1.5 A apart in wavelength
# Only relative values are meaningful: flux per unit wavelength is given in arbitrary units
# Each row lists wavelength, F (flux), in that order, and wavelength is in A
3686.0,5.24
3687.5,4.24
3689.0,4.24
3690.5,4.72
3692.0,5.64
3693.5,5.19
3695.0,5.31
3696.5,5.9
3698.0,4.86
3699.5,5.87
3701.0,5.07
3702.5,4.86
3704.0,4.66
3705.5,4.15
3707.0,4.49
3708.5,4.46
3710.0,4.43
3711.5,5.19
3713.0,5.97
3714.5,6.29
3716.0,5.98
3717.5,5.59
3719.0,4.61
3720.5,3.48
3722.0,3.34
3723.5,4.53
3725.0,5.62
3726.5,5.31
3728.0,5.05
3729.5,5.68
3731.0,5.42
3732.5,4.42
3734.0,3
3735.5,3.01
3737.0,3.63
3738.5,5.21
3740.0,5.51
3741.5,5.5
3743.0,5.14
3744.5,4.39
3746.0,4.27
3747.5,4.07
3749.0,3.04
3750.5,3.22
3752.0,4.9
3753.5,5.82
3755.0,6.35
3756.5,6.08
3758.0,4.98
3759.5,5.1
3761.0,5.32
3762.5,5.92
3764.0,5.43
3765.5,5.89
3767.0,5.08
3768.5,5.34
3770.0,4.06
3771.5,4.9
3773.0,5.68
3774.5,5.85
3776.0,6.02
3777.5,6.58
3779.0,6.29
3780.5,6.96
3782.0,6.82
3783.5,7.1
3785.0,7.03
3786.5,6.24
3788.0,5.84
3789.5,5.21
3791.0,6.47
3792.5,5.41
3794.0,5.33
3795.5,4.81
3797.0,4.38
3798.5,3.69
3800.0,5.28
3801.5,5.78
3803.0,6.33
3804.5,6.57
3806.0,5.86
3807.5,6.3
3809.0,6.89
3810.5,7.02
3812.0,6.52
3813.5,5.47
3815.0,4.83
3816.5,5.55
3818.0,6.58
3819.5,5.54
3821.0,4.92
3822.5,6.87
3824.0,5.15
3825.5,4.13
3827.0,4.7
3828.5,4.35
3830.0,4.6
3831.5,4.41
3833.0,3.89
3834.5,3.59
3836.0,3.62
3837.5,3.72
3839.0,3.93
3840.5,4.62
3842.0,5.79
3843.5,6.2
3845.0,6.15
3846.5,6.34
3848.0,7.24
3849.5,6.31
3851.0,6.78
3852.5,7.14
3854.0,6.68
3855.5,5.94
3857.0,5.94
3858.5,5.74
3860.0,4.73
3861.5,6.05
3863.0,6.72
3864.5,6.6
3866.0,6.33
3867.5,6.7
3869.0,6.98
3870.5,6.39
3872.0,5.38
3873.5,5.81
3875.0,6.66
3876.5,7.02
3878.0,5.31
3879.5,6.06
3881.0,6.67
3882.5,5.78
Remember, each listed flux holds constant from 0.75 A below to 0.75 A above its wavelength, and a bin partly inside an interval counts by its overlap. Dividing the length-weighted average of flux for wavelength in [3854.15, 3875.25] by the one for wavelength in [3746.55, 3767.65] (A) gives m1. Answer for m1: 1.2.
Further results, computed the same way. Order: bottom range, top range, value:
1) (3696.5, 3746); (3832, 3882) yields 1.21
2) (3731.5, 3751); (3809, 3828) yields 1.34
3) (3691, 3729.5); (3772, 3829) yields 1.15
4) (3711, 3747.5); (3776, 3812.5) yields 1.25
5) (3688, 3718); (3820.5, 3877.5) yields 1.10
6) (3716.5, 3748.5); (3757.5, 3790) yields 1.26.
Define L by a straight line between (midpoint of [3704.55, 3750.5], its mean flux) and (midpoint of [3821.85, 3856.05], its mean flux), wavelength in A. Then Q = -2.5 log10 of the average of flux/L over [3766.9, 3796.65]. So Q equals -0.17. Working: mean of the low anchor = 4.67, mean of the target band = 5.85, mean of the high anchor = 5.3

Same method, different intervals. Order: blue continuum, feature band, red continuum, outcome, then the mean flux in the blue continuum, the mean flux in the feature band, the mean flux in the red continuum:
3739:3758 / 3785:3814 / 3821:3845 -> -0.213 mag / 4.87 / 5.79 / 4.69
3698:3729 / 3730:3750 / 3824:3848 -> 0.130 mag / 4.95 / 4.36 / 4.76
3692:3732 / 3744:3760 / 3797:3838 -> 0.085 mag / 5.06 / 4.75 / 5.26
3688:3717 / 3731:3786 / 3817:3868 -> 0.012 mag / 5.12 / 5.23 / 5.52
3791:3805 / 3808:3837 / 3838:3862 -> 0.083 mag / 5.33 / 5.19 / 5.95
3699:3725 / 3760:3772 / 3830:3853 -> -0.041 mag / 4.89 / 5.25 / 5.27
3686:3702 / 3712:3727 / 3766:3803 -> 0.042 mag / 5.11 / 5.07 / 5.69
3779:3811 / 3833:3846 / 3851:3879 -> 0.294 mag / 5.97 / 4.69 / 6.24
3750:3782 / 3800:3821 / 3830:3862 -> -0.100 mag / 5.56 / 6.02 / 5.44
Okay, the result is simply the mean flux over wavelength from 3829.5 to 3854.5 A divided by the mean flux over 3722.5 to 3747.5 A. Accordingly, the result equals 1.1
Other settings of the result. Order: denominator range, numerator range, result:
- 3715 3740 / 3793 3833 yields 1.16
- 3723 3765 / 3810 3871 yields 1.16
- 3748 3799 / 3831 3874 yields 1.04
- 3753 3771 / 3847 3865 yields 1.16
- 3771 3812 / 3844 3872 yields 1.06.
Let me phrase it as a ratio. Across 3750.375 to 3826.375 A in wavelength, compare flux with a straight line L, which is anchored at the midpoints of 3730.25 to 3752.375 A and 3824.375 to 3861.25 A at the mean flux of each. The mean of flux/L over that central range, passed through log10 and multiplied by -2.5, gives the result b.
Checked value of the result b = -0.20 mag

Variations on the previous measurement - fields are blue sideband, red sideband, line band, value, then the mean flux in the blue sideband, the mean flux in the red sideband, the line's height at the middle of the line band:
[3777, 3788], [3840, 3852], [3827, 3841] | 0.47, 6.66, 6.23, 6.31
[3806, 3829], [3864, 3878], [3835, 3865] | 0.06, 5.68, 6.37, 6.1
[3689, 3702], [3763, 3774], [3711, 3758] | 0.09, 5.25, 5.23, 5.24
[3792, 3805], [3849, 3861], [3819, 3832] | 0.15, 5.26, 6.15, 5.69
